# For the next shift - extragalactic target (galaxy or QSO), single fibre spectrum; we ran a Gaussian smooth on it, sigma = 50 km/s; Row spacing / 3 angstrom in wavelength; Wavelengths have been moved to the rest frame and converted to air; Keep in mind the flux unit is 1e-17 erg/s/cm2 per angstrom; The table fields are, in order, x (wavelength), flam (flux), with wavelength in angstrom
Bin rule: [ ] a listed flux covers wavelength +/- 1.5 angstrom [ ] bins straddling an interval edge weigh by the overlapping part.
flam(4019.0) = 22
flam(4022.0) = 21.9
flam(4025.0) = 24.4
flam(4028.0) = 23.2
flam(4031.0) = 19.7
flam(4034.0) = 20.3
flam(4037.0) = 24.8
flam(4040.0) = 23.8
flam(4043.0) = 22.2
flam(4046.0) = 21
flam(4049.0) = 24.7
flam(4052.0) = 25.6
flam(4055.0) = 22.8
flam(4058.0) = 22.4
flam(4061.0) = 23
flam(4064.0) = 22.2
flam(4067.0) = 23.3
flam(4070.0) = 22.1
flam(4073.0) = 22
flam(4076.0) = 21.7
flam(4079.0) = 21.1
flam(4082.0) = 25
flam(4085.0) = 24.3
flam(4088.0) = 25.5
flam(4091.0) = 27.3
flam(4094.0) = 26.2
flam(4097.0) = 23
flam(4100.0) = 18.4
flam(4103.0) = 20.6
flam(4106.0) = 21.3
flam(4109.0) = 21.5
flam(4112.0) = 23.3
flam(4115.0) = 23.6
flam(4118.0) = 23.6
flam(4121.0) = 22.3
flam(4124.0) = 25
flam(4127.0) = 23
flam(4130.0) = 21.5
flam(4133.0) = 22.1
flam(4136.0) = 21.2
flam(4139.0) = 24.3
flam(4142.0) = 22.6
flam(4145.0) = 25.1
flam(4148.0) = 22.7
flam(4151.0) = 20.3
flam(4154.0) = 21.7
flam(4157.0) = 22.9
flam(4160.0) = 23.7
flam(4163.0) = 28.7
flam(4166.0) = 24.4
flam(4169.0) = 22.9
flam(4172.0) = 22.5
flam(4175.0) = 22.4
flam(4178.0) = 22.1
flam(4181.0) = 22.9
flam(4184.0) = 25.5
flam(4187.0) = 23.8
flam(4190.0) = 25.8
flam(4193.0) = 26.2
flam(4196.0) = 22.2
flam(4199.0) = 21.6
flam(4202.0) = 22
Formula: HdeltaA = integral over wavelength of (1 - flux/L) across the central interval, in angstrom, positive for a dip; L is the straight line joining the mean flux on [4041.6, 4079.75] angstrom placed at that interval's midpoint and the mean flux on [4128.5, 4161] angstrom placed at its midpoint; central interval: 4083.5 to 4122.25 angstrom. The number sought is -1.0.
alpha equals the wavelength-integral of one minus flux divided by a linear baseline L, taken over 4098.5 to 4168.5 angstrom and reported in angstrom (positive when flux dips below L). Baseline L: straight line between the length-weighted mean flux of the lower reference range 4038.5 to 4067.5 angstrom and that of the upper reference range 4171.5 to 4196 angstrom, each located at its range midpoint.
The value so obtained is 2.3 angstrom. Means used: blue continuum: 23.1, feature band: 22.8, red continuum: 23.9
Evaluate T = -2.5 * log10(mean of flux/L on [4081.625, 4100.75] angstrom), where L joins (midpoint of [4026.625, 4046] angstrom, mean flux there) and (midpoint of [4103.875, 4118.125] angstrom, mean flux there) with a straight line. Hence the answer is -0.094 mag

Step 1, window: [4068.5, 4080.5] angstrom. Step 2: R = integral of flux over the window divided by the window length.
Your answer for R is 21.7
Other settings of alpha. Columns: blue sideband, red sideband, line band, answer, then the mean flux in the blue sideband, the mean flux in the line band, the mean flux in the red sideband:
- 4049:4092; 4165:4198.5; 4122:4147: 0.5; 23.4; 23.1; 23.6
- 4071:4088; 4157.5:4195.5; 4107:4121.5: 0.4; 23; 22.8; 24.2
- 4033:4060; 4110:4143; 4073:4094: -1.0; 23.1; 24.1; 22.9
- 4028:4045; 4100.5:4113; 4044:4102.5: -3.8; 22.2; 23.2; 21.3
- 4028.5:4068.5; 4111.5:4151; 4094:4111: 1.1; 22.8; 21.5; 23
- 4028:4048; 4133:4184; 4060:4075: -0.1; 22.1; 22.5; 23.2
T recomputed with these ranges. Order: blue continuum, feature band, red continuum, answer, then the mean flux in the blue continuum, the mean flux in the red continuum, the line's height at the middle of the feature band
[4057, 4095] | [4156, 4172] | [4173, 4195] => -0.02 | 23.5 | 24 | 23.9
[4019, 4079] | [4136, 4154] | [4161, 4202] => 0.04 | 22.6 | 23.8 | 23.5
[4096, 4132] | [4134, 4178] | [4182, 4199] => 0.01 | 22.2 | 24.4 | 23.4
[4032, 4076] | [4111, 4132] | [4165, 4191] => 0.00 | 22.8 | 23.5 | 23.2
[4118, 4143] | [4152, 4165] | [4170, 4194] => -0.03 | 22.8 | 23.8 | 23.4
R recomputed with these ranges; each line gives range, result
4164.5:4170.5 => 23.6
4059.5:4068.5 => 22.8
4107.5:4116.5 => 22.8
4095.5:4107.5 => 20.8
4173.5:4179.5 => 22.2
